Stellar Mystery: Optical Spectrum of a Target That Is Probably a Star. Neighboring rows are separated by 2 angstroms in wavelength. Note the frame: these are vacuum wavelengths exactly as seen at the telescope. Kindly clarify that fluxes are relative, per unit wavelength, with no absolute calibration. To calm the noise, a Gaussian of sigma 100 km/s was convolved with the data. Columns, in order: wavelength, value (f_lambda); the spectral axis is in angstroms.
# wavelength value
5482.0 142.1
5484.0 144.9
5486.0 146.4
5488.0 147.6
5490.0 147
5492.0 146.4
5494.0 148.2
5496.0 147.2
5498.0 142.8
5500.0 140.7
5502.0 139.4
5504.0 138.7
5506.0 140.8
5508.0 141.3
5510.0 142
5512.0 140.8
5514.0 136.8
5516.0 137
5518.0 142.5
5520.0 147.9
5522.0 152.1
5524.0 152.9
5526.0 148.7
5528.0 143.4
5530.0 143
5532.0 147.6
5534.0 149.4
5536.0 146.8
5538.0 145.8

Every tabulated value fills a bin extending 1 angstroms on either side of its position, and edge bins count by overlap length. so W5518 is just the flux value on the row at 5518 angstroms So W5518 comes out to 142.5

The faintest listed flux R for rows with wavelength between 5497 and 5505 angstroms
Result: 138.7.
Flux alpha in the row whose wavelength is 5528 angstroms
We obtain 143.4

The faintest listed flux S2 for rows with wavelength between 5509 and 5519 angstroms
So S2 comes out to 136.8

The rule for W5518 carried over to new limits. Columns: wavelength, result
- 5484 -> 144.9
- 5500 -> 140.7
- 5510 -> 142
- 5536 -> 146.8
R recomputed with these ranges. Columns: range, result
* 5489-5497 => 146.4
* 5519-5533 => 143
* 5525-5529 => 143.4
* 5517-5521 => 142.5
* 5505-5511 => 140.8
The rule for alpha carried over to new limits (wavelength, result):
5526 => 148.7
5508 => 141.3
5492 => 146.4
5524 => 152.9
